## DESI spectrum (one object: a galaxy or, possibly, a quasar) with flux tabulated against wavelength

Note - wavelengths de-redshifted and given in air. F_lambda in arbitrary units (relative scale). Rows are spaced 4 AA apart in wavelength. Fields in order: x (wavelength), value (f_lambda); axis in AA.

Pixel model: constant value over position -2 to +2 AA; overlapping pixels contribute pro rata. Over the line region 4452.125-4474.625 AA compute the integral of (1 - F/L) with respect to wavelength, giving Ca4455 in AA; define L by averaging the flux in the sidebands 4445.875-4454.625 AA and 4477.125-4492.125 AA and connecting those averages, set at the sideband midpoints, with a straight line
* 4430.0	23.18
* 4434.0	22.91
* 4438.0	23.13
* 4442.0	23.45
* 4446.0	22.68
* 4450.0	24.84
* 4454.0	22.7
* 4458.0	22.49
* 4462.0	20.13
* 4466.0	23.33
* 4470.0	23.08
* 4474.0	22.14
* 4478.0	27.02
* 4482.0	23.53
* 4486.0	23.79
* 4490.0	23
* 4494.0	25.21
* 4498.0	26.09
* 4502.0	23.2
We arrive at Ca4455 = 1.45 AA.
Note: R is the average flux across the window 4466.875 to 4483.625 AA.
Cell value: 23.9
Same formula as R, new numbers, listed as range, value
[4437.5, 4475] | 22.8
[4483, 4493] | 23.6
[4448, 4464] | 22.5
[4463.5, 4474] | 22.9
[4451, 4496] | 23.3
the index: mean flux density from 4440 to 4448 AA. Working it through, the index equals 23.1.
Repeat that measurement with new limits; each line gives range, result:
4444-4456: 23.4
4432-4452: 23.4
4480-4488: 23.7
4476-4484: 25.3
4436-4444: 23.3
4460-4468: 21.7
